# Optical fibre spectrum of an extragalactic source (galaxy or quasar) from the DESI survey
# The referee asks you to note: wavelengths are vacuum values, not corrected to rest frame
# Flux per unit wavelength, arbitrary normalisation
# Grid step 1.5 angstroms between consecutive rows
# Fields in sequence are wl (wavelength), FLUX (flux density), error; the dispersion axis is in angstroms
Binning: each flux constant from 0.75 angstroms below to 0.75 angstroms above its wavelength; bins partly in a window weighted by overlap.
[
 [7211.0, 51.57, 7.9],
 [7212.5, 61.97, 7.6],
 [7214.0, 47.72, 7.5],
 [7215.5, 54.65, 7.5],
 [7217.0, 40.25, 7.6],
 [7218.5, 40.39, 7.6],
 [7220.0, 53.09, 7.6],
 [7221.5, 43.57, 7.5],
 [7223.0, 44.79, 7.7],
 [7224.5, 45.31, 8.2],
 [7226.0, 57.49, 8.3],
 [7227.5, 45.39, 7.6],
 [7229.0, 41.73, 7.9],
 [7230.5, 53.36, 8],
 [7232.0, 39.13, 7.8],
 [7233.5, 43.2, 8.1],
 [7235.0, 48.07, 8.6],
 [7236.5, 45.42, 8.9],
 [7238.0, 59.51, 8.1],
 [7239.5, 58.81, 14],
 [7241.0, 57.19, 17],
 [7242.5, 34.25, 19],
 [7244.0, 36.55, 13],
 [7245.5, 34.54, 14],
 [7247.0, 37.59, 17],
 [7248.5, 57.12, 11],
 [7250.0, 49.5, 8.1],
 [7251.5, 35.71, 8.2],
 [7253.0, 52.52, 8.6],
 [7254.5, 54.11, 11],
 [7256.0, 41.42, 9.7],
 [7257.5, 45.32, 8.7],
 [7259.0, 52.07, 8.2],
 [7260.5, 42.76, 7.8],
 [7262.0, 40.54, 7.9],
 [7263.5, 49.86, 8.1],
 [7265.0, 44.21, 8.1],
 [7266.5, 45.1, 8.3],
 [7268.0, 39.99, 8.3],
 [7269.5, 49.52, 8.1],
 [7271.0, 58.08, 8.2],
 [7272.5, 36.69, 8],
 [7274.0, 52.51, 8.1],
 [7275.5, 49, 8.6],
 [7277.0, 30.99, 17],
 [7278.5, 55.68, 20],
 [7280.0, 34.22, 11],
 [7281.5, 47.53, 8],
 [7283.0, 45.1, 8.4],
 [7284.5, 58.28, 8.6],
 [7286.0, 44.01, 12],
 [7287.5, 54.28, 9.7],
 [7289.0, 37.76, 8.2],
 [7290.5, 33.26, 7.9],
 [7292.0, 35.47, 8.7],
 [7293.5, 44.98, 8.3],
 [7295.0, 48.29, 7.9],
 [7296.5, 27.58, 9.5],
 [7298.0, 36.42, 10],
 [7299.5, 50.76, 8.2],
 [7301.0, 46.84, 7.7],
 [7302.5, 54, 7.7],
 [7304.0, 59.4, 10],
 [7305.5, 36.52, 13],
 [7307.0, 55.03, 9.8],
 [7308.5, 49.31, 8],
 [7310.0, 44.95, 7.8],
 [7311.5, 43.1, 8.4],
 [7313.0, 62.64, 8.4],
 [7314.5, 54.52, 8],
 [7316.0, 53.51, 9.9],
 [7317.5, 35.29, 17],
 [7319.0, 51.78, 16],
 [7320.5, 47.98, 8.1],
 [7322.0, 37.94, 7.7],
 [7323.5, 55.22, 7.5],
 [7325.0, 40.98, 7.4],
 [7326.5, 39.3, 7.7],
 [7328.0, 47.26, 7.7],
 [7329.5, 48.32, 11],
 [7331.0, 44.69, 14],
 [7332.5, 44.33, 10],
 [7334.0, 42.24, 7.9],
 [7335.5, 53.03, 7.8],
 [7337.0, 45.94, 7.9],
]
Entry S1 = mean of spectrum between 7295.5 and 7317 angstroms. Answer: 48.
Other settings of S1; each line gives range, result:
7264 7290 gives 46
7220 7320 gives 46.3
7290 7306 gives 43.3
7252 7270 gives 46.3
